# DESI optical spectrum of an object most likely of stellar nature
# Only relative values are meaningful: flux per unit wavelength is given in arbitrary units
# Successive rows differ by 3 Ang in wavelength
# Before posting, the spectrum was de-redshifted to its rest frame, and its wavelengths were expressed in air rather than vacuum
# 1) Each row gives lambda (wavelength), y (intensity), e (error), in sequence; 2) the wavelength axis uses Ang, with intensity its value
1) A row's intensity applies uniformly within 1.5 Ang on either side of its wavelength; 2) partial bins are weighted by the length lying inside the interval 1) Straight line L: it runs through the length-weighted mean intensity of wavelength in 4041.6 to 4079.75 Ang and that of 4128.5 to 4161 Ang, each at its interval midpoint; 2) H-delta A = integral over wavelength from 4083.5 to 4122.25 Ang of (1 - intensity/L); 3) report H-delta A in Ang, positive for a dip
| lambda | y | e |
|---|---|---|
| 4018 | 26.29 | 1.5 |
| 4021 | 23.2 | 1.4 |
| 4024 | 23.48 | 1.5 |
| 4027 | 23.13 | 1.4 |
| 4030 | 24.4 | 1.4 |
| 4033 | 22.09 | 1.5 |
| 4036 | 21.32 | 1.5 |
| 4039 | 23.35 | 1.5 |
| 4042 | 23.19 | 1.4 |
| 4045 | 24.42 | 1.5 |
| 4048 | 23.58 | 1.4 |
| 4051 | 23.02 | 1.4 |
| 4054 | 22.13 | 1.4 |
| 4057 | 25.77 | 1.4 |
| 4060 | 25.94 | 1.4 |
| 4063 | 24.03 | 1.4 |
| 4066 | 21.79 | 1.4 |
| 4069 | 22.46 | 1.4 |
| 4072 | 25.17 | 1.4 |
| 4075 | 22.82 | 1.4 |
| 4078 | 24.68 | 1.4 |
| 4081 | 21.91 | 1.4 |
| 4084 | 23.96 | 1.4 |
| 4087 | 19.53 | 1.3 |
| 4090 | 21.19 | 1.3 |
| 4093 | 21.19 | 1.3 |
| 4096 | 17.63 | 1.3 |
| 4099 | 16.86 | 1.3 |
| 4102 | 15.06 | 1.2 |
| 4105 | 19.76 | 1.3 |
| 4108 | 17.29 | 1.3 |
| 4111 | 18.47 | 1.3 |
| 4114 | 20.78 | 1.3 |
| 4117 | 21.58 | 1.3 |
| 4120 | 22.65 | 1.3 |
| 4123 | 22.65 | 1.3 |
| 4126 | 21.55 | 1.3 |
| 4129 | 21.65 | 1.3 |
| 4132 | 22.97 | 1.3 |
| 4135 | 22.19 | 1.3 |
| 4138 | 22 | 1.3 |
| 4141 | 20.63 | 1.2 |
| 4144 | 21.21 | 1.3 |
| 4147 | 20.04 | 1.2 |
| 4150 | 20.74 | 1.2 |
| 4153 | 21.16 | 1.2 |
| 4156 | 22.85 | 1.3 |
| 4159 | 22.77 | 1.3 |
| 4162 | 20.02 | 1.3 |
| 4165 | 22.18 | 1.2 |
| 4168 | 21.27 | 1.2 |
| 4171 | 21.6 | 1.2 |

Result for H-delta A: 5.2 Ang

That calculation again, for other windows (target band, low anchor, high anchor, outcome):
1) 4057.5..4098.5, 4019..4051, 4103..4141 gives -0.5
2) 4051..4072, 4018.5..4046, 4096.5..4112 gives -2.9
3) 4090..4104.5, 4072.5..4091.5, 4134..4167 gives 2.7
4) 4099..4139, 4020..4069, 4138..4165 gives 2.6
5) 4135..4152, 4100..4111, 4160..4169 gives -1.0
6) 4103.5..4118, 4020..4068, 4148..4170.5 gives 1.8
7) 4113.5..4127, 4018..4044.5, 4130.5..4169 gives 0.0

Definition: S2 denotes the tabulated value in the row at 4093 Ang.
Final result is 21.19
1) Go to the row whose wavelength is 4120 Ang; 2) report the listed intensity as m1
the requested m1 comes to 22.65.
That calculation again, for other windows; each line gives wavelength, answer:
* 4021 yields 23.2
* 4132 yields 22.97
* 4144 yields 21.21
